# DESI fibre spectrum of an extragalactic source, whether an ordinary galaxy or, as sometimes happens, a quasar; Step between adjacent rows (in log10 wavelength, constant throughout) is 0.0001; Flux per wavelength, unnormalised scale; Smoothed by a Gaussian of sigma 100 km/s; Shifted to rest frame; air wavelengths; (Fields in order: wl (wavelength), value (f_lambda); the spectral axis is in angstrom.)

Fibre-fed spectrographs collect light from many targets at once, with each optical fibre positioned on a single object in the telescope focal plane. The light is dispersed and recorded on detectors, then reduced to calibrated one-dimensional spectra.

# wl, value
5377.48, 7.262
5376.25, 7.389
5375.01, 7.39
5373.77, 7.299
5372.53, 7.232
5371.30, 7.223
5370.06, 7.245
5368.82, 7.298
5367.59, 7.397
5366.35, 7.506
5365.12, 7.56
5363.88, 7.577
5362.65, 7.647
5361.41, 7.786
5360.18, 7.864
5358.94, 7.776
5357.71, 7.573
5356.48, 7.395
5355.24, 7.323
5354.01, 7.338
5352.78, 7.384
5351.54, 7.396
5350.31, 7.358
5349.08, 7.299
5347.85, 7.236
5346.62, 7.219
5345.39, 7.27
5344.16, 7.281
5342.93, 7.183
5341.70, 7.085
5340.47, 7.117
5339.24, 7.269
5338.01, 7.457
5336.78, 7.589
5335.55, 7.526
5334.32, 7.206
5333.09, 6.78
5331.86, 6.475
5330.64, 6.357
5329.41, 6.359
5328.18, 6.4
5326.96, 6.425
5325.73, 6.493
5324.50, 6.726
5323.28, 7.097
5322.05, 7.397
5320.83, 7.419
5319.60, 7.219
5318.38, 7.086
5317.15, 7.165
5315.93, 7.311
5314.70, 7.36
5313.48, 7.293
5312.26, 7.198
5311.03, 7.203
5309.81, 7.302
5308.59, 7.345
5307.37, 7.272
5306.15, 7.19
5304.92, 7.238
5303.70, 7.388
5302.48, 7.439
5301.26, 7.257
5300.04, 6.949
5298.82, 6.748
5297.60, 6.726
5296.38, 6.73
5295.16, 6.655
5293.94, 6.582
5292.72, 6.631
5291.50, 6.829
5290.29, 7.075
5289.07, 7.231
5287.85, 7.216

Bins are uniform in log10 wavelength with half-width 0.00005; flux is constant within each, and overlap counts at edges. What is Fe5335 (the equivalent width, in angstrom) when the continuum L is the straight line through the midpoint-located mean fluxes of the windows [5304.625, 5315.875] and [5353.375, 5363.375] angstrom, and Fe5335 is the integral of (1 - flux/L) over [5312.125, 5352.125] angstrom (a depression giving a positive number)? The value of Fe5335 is 1.7 angstrom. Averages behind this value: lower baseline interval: 7.27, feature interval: 7.09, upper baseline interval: 7.59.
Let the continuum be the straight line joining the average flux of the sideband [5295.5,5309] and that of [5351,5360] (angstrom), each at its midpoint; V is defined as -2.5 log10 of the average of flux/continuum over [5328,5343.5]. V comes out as 0.05 mag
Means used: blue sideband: 7.1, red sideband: 7.47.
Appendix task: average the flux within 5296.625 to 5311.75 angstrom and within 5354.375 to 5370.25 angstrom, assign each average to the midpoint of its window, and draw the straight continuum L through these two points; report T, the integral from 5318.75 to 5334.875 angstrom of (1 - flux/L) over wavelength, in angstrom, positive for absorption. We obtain 1.1 angstrom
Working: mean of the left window 7.16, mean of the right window 7.54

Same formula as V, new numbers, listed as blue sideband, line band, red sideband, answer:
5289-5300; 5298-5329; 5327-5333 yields -0.08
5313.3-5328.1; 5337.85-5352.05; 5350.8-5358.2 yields 0.01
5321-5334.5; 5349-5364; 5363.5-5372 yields -0.05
